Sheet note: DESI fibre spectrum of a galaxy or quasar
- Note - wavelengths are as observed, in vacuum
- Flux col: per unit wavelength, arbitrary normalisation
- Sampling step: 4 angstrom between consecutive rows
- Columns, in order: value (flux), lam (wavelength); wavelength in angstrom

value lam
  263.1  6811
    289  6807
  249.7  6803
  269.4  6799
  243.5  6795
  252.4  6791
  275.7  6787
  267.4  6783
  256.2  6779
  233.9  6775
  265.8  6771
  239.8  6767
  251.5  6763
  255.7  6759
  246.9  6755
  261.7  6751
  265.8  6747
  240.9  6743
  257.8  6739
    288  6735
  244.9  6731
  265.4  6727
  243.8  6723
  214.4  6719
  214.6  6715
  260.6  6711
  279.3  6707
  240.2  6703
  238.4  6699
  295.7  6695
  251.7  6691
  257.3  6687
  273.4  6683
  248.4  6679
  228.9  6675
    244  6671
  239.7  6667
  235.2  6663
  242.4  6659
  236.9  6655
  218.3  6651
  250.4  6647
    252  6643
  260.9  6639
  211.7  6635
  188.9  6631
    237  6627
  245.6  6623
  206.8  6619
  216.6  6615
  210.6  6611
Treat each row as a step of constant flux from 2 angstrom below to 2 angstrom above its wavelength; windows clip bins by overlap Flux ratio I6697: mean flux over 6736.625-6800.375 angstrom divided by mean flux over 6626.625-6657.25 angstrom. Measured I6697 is 1.1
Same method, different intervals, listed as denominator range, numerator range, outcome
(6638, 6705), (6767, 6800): 1.04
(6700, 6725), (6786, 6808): 1.08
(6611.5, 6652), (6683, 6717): 1.12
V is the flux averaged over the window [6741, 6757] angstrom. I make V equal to 254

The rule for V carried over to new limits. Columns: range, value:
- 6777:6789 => 266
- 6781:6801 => 262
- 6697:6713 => 255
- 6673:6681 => 239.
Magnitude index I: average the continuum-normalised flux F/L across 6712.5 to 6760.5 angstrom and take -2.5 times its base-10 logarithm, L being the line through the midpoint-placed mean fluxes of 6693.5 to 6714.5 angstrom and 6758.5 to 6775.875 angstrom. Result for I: 0.02 mag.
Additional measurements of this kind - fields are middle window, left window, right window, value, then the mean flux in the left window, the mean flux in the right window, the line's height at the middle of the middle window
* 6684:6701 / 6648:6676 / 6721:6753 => -0.07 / 236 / 259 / 245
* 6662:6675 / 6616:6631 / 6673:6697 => 0.05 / 223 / 259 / 250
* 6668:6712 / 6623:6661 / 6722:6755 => -0.04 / 234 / 258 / 246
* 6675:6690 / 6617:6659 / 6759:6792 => -0.07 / 231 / 255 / 239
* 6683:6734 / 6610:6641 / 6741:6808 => -0.05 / 223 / 256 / 241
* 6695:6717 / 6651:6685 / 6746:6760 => -0.01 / 242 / 257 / 249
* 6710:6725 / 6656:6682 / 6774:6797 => 0.07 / 241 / 256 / 247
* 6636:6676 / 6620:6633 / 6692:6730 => -0.04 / 223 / 250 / 232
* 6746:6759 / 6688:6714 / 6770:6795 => 0.00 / 259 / 257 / 258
